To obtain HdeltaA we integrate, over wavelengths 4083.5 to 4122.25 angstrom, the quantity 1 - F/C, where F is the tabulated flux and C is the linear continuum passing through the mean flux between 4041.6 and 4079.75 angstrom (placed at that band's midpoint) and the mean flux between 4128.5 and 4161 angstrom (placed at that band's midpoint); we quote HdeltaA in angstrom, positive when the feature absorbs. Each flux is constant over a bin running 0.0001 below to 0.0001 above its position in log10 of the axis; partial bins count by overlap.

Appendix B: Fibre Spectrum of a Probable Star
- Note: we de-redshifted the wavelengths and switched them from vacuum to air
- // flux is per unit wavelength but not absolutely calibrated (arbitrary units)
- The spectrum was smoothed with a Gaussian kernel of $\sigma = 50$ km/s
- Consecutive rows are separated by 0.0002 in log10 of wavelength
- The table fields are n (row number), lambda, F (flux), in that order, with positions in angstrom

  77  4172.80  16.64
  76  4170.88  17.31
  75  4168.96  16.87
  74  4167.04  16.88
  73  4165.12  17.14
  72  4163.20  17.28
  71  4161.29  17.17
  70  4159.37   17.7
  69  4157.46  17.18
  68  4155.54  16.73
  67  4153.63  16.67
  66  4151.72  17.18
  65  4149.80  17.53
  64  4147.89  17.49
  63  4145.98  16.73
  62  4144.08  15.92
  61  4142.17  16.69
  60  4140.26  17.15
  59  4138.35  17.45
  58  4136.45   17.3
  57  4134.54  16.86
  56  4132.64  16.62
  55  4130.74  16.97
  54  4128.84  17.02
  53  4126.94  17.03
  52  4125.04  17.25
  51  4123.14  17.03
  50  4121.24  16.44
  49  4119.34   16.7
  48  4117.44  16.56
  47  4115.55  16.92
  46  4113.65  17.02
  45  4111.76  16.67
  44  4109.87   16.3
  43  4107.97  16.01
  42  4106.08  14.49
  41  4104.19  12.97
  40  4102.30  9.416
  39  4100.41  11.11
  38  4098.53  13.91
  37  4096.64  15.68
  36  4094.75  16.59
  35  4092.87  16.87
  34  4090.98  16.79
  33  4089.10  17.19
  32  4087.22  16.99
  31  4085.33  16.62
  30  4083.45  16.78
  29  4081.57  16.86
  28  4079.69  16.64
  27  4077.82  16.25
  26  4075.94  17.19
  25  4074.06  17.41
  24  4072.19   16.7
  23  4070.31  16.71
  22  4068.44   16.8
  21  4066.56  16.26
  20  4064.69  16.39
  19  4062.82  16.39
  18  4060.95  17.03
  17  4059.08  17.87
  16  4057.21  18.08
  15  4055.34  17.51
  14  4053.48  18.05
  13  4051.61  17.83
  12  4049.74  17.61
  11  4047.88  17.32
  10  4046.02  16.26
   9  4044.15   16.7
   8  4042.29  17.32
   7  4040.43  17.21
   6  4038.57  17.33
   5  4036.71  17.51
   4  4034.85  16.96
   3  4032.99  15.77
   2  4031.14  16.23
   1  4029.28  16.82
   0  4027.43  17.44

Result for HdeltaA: 3.3 angstrom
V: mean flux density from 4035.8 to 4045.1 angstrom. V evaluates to 17.2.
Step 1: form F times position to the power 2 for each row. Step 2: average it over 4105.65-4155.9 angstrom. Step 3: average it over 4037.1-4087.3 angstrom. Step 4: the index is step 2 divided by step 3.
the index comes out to 1.0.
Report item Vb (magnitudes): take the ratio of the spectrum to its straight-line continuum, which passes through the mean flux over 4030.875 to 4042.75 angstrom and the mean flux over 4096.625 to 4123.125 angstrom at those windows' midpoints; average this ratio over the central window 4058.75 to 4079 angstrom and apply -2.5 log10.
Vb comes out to -0.04 mag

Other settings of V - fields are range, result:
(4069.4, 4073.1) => 16.7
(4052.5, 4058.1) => 17.9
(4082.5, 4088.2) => 16.8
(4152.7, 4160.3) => 17.1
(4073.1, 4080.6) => 16.9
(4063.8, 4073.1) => 16.6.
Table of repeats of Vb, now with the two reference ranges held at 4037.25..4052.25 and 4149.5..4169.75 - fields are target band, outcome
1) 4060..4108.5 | 0.09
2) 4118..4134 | 0.02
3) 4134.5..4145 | 0.01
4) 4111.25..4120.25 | 0.02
